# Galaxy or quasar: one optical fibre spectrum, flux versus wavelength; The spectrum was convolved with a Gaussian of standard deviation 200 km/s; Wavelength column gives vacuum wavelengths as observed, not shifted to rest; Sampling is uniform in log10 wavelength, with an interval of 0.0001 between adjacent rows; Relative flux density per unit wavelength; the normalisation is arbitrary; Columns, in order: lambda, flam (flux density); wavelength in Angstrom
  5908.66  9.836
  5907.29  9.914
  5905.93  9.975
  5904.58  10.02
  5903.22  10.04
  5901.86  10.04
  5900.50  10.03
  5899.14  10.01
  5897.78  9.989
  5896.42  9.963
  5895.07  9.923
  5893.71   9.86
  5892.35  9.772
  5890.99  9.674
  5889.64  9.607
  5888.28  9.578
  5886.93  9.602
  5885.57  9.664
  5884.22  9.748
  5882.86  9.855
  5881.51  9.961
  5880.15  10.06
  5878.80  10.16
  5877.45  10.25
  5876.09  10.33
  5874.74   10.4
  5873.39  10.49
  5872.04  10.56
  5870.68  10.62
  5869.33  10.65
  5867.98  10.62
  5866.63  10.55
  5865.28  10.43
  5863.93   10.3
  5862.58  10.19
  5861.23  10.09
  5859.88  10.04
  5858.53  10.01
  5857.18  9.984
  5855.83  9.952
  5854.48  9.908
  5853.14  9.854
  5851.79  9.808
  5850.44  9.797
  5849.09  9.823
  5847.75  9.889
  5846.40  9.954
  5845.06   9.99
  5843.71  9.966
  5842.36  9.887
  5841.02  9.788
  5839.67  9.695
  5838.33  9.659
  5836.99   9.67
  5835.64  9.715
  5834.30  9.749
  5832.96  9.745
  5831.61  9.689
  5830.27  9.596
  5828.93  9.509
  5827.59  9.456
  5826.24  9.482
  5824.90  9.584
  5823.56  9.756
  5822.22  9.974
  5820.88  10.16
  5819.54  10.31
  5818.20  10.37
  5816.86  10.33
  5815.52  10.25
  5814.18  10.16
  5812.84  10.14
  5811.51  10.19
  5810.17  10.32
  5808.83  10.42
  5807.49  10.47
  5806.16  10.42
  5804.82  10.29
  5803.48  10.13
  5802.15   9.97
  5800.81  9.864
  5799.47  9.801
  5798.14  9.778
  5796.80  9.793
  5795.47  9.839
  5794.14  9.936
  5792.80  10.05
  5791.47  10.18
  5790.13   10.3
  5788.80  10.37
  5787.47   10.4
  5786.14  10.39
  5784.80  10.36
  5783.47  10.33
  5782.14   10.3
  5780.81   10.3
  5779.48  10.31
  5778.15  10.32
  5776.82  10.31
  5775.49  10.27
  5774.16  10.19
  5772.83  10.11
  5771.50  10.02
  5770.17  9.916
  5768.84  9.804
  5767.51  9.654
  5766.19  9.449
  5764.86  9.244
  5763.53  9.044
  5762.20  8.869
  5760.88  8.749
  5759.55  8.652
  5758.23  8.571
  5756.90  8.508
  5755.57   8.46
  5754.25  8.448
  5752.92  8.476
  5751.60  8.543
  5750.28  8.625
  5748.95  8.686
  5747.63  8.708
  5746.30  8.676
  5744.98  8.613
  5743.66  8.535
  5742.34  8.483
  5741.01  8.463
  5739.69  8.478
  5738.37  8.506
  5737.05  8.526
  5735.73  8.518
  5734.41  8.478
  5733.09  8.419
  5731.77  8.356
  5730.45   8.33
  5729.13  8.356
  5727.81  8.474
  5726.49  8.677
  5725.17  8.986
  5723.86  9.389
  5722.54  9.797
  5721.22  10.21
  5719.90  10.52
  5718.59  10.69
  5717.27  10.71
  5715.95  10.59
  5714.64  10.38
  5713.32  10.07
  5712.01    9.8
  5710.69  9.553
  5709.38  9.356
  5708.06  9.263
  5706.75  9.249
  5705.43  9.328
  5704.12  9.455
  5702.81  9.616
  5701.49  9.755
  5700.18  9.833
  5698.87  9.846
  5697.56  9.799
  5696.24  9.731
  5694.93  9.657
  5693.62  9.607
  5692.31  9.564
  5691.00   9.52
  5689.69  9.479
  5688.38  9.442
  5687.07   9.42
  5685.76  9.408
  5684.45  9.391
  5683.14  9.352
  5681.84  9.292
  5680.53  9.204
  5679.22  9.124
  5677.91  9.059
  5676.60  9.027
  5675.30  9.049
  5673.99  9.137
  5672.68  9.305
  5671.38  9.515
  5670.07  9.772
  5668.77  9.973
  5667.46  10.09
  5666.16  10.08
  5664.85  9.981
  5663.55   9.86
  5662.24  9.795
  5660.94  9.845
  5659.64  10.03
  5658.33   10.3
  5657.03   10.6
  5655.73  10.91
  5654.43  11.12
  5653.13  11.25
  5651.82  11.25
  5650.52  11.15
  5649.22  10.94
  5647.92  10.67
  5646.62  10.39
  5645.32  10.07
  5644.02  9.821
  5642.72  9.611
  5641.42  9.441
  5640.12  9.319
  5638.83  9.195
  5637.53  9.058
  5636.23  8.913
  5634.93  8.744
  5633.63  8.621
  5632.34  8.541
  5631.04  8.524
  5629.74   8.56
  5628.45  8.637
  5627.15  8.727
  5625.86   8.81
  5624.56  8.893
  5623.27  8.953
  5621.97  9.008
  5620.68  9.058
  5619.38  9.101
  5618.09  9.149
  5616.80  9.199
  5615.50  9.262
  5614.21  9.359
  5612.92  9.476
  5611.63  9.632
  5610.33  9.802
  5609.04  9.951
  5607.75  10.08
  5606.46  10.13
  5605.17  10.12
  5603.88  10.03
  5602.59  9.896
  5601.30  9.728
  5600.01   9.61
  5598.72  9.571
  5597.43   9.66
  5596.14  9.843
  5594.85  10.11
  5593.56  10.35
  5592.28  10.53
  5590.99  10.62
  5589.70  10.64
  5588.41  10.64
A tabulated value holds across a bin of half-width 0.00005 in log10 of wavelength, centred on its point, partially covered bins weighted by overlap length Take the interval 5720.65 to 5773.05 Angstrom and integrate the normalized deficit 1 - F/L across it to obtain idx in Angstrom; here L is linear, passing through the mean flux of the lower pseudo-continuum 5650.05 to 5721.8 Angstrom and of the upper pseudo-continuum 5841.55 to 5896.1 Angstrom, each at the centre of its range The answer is 5.5 Angstrom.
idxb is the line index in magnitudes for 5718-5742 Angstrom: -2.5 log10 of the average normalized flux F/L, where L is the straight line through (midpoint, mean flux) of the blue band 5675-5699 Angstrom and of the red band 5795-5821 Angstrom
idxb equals 0.09 mag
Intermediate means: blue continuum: 9.42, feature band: 8.94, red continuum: 10.2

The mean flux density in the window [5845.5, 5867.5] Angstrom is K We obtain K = 10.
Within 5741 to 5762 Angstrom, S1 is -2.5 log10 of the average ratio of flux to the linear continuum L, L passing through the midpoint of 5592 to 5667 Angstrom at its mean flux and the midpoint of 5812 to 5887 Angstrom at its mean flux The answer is 0.152 mag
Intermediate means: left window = 9.71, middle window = 8.58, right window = 10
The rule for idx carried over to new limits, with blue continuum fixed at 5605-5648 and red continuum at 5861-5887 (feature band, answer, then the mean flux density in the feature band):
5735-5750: 1.8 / 8.56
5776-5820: -1.1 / 10.2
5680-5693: 0.2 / 9.41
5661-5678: -0.3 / 9.61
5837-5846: 0.3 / 9.83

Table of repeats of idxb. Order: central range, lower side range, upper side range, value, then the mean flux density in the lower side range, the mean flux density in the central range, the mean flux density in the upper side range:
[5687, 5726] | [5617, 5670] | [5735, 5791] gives -0.03 mag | 9.67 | 9.75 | 9.32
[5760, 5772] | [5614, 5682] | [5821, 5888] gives 0.05 mag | 9.58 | 9.39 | 9.97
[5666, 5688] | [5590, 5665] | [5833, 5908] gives 0.04 mag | 9.72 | 9.41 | 10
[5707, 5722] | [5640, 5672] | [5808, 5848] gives 0.01 mag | 10.2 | 10.1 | 9.91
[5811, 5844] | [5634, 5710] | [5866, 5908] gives 0.01 mag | 9.74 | 9.87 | 10.1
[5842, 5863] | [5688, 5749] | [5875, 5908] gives -0.02 mag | 9.29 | 9.94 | 9.92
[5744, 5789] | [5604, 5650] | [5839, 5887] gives 0.04 mag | 9.38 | 9.45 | 10.1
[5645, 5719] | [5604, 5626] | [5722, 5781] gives -0.07 mag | 9.44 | 9.87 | 9.02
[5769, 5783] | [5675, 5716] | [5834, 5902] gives -0.05 mag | 9.53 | 10.2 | 10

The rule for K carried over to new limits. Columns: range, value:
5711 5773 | 9.09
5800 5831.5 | 10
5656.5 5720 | 9.69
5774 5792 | 10.3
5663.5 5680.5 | 9.51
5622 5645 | 8.98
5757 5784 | 9.69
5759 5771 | 9.28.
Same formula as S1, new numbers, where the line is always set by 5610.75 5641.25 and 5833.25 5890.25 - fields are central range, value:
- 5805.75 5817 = -0.054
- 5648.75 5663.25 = -0.165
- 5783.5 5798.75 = -0.046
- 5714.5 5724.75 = -0.094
